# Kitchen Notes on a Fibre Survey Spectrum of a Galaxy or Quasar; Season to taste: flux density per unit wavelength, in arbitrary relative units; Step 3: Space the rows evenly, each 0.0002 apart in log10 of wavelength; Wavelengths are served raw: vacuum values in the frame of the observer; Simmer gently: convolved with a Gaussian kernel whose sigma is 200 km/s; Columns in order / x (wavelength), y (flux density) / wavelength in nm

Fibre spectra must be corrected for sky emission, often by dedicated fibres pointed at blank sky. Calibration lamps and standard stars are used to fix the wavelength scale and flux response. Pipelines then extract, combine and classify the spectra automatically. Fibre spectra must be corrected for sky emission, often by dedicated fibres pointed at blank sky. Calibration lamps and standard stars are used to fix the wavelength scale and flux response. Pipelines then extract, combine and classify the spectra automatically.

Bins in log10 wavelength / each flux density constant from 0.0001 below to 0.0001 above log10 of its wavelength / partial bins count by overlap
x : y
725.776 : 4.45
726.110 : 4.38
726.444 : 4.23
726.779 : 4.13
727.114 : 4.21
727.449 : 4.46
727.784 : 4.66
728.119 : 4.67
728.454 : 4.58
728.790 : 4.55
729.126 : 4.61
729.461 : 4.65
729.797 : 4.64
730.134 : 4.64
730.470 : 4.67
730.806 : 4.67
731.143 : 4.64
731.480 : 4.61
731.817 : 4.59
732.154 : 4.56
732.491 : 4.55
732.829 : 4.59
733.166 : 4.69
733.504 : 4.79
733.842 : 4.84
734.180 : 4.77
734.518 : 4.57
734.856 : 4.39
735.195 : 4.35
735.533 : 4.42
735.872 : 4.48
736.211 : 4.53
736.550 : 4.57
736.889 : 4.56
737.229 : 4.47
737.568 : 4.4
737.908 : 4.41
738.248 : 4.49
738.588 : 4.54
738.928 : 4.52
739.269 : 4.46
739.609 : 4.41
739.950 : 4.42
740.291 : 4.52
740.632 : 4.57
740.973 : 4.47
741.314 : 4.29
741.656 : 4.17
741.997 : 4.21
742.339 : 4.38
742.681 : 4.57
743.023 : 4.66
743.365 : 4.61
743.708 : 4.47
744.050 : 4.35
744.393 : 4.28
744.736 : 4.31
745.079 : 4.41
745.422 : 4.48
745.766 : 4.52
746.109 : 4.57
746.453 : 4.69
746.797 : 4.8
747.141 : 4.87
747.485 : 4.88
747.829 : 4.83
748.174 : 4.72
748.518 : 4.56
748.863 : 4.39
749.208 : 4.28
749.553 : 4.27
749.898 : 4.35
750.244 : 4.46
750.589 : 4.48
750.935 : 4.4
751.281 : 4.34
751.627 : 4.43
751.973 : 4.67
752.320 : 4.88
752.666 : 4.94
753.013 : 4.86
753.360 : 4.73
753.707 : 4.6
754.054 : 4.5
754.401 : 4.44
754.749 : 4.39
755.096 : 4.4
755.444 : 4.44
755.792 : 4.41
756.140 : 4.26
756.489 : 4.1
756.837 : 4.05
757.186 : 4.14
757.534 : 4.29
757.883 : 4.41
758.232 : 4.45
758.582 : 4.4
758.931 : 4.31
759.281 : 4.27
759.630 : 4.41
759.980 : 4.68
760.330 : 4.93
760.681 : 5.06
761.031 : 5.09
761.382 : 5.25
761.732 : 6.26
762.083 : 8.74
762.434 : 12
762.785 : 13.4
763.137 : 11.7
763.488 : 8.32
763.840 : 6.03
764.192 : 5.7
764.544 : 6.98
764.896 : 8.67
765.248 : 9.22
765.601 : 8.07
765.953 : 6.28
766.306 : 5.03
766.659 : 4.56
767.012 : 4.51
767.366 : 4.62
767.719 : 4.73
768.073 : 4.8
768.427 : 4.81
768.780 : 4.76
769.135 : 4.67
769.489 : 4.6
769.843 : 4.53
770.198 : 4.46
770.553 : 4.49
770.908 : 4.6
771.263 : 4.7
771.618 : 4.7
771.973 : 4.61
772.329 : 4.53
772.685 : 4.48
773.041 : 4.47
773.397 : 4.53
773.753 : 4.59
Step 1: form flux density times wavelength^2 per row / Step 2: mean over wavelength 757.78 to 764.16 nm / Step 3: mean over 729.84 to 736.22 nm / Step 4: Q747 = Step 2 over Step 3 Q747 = 1.54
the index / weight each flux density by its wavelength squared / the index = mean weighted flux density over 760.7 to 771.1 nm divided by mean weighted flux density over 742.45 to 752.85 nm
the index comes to 1.48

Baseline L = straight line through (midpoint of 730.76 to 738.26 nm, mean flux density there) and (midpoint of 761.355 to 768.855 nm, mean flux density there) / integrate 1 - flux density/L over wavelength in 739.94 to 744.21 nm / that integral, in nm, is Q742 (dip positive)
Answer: 0.61 nm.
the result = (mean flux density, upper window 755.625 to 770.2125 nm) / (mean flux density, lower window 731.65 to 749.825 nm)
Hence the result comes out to 1.3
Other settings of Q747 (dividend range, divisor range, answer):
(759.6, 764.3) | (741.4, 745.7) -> 1.76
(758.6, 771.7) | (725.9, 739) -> 1.45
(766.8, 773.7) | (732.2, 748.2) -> 1.10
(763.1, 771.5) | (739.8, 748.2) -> 1.35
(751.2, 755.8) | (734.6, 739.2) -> 1.07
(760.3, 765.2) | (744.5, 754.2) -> 1.78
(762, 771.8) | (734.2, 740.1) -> 1.54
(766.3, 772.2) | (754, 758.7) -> 1.11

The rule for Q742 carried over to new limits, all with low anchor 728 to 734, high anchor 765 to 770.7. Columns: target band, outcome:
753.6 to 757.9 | 0.64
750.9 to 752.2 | 0.14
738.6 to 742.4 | 0.32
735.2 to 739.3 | 0.23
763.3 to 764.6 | -0.39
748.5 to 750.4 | 0.23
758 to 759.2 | 0.18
